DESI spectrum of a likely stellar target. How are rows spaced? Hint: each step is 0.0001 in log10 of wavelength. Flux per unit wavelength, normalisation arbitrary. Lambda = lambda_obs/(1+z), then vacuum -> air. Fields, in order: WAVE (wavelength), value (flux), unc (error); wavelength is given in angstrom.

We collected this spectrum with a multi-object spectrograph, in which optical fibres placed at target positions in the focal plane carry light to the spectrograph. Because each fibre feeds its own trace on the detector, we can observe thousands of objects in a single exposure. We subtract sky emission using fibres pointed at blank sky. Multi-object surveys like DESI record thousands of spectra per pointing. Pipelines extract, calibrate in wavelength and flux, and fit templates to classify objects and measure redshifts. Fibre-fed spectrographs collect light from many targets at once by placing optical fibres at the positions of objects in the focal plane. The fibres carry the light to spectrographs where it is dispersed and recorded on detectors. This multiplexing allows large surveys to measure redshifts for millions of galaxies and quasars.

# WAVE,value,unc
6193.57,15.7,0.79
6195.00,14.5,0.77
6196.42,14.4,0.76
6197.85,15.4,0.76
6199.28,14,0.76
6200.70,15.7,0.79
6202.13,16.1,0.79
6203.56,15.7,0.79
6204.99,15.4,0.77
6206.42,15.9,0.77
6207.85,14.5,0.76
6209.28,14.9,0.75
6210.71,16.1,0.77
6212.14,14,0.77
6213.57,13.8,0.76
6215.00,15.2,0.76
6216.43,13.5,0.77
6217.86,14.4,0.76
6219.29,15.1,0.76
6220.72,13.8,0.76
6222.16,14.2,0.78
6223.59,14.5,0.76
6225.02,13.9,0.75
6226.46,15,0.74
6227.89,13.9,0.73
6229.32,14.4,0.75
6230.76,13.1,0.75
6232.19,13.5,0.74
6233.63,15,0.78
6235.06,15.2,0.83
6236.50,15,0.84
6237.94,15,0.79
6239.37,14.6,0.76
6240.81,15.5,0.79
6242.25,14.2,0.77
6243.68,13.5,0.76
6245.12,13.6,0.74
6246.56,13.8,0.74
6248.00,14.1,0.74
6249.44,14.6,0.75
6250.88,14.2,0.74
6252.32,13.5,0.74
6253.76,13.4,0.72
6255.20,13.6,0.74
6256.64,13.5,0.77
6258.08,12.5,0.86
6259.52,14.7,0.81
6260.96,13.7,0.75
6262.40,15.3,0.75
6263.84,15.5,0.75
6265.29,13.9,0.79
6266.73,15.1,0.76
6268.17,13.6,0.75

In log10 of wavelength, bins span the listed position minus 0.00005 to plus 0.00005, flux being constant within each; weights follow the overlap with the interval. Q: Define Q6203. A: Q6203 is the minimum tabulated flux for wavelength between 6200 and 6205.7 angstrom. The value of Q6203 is 15.4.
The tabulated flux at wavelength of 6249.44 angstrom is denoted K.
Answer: 14.6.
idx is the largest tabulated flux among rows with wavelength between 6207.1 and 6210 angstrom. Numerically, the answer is 14.9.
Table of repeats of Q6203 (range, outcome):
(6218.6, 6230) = 13.8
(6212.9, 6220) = 13.5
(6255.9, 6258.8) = 12.5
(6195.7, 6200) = 14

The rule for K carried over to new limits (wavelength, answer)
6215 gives 15.2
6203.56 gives 15.7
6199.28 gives 14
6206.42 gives 15.9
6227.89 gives 13.9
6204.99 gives 15.4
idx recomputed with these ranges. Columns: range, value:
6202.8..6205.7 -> 15.7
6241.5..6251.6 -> 14.6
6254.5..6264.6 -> 15.5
